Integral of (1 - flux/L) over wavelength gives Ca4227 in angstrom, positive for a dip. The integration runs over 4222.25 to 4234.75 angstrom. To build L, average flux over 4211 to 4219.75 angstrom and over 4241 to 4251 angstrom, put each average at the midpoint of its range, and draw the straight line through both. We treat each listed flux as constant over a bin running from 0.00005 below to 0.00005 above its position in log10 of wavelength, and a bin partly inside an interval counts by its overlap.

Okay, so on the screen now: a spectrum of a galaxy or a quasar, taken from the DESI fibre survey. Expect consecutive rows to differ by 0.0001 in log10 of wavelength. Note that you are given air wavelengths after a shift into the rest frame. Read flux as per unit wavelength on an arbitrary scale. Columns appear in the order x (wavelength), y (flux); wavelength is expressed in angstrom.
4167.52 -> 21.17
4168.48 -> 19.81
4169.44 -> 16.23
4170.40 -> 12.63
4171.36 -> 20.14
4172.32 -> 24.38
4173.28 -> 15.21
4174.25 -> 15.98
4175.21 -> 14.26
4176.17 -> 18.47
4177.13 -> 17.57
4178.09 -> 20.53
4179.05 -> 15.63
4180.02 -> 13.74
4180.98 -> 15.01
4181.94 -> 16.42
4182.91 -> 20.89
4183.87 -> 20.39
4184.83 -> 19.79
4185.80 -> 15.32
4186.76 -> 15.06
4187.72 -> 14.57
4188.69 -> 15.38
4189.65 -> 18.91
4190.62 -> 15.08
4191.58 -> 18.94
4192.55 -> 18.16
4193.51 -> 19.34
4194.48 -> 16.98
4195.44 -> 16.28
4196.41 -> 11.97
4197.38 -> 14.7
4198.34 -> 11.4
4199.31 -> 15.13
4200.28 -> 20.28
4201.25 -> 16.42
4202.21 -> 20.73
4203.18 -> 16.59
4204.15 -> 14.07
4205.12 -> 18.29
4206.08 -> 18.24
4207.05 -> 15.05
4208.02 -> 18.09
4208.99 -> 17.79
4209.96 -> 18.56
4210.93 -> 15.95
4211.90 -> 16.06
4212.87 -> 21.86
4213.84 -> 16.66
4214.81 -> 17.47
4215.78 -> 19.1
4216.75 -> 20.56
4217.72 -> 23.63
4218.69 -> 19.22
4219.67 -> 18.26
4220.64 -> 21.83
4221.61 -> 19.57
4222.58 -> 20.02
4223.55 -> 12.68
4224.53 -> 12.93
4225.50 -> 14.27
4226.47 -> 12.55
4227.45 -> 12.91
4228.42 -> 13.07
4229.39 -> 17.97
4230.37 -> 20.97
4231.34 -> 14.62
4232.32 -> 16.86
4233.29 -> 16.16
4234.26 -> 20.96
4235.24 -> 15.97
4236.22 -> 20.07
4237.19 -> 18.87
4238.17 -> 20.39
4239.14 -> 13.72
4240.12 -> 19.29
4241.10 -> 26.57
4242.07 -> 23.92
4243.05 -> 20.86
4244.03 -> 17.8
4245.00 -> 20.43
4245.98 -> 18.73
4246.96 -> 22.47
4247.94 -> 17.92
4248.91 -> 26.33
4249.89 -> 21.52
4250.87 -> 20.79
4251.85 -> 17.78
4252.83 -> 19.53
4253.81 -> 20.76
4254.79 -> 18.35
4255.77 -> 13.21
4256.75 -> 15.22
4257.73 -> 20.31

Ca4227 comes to 2.7 angstrom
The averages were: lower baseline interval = 19.1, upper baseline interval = 21.4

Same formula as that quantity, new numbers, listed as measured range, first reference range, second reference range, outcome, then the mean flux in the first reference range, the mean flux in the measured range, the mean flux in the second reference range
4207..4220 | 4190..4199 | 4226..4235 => -2.01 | 15.9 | 18.6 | 16.2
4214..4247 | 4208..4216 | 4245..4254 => 1.61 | 17.9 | 18.3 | 20.6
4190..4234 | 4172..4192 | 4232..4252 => 3.45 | 17.2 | 17.1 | 19.9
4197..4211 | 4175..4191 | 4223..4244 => 0.29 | 16.9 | 16.8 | 17.4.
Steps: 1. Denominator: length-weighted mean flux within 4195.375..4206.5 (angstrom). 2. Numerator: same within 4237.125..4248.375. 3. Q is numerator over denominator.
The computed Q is 1.25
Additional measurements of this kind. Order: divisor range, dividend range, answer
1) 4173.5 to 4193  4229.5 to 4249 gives 1.15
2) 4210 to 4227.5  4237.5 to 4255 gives 1.16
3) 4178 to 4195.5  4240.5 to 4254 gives 1.23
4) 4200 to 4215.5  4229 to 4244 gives 1.08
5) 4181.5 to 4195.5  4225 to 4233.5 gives 0.89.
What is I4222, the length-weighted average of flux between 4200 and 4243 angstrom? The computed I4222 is 18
